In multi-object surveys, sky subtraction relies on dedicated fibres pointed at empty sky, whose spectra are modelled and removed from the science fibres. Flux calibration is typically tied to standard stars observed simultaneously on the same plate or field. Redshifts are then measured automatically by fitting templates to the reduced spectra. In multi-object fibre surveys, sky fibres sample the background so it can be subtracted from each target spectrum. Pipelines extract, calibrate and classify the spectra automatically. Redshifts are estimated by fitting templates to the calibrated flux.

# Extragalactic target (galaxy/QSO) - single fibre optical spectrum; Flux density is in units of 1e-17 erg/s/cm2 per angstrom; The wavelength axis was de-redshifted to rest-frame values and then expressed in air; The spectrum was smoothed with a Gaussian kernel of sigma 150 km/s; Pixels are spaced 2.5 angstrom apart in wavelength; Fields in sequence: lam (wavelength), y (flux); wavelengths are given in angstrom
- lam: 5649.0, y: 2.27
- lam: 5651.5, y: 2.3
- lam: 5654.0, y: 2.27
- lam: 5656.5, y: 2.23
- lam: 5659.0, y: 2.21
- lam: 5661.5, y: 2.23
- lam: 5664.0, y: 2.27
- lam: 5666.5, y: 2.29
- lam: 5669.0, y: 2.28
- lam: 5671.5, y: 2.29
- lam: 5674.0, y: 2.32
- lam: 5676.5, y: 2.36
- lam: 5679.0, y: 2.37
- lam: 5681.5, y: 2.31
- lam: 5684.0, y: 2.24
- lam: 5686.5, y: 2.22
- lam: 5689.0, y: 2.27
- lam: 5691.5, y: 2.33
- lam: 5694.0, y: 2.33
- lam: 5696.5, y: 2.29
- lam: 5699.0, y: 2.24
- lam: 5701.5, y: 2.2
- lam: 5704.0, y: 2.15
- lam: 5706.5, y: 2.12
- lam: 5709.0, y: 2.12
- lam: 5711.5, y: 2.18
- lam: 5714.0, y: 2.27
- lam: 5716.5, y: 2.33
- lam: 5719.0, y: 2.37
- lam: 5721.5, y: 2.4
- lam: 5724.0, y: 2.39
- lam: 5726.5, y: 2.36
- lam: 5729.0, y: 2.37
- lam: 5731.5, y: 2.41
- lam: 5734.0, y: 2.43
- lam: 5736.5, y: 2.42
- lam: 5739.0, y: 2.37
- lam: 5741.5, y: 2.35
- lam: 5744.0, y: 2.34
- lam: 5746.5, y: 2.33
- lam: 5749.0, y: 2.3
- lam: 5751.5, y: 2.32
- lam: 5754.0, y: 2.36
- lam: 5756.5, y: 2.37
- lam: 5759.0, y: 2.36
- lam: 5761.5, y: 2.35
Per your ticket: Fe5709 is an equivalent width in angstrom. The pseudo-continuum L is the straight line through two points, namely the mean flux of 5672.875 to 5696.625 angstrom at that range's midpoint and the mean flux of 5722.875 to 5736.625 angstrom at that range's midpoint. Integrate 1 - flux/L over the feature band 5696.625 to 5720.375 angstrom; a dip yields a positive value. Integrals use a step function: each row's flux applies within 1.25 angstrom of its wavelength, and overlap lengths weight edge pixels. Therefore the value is 1.29 angstrom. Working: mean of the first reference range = 2.3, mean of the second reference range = 2.39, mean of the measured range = 2.22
